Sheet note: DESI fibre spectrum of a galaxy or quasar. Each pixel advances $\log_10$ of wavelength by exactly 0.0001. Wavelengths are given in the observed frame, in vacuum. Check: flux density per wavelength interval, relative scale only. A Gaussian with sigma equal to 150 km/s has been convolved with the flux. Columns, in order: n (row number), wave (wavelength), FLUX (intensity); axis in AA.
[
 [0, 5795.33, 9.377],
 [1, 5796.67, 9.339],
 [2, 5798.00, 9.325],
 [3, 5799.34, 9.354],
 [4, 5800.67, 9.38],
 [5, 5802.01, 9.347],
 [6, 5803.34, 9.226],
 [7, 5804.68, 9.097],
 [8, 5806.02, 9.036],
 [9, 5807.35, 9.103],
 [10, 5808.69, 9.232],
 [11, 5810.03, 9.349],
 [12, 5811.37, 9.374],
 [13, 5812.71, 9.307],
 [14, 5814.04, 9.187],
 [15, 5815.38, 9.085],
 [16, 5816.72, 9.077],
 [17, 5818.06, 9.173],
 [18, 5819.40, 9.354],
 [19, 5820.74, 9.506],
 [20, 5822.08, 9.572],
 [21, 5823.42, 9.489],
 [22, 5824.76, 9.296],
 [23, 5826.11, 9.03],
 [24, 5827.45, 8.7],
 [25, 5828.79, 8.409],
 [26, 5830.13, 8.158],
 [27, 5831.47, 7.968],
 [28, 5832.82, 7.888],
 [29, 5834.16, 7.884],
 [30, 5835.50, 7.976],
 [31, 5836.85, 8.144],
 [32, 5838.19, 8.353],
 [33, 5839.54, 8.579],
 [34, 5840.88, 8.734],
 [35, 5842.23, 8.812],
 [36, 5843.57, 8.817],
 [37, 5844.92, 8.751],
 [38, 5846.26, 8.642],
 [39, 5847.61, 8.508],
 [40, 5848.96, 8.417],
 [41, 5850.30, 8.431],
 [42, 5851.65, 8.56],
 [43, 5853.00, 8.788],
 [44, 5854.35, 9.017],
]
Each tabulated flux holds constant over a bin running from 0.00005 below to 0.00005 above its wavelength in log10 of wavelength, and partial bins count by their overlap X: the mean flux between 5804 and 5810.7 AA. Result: 9.16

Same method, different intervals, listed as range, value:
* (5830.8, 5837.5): 7.97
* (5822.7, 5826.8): 9.26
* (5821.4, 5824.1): 9.54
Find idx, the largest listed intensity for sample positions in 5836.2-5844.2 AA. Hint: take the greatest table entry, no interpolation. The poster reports 8.817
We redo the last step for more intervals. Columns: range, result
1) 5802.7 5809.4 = 9.232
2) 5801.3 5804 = 9.347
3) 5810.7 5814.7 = 9.374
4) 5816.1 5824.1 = 9.572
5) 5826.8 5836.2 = 8.7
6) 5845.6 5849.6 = 8.642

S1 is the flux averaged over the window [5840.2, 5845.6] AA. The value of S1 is 8.79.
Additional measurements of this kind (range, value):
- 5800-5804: 9.34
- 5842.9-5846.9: 8.75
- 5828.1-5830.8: 8.3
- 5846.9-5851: 8.45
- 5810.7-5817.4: 9.21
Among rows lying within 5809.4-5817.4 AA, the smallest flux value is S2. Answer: 9.077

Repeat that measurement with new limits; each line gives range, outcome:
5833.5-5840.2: 7.884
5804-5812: 9.036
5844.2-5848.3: 8.508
